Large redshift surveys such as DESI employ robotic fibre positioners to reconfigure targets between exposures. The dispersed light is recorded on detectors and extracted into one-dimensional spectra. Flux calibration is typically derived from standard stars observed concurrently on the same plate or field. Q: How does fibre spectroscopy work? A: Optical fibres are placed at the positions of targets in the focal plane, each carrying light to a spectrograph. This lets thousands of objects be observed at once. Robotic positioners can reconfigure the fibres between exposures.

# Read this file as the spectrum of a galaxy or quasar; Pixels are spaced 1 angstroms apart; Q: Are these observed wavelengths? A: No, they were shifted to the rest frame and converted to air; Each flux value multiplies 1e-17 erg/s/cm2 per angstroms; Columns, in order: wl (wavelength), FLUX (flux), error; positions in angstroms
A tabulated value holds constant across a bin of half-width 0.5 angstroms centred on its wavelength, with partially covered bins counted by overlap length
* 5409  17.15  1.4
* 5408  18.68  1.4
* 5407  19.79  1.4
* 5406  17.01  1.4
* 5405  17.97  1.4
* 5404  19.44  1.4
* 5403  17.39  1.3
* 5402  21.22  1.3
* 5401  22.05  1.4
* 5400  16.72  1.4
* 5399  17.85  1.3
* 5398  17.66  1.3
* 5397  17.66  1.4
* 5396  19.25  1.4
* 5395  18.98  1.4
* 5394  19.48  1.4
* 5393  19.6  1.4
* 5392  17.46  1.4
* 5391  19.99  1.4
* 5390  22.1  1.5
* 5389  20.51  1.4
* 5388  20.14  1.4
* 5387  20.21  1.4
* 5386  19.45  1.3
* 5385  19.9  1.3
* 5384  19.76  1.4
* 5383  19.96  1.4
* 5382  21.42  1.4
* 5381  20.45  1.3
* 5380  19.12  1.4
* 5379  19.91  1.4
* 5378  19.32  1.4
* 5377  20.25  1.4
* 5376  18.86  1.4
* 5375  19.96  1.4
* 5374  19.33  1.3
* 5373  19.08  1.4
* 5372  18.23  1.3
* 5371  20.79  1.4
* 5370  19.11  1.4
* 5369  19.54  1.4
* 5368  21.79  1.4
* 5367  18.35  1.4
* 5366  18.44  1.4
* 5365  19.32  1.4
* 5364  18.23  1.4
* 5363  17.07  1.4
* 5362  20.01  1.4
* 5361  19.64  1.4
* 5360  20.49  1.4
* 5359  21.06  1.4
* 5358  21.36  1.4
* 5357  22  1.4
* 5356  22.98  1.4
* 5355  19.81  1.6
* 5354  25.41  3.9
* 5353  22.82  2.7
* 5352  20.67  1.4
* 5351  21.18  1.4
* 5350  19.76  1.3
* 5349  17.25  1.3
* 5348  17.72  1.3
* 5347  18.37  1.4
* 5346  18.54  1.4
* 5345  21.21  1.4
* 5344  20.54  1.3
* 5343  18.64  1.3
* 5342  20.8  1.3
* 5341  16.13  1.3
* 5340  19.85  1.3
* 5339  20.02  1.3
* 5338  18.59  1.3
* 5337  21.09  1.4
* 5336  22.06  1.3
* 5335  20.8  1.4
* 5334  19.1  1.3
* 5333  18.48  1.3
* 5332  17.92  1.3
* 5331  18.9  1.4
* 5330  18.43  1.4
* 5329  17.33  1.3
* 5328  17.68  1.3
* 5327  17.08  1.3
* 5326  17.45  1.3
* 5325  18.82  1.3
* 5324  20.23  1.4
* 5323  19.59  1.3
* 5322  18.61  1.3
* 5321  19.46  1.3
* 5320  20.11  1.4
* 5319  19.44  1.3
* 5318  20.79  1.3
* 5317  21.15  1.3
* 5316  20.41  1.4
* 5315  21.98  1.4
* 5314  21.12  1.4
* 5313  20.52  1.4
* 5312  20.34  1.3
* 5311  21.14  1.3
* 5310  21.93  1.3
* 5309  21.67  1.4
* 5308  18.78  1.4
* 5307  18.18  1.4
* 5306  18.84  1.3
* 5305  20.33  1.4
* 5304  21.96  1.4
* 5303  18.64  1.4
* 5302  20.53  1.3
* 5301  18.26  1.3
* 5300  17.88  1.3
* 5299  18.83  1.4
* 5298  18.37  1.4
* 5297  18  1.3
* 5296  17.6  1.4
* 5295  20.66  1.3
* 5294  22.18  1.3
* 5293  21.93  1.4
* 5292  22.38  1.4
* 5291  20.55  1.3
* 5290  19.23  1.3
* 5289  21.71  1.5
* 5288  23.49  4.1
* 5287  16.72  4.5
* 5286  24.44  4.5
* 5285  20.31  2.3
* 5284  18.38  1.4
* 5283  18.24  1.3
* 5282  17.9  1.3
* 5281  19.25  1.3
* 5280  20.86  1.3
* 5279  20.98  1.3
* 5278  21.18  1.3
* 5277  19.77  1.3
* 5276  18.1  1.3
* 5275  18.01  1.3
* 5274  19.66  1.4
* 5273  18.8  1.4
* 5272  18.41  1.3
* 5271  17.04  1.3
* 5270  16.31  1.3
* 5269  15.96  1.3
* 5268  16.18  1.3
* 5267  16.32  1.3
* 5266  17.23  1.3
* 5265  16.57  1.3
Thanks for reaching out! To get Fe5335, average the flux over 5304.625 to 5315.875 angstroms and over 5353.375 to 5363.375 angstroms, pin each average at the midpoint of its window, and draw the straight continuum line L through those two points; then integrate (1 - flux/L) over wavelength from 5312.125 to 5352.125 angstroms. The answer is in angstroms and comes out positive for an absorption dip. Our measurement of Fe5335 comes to 2.5 angstroms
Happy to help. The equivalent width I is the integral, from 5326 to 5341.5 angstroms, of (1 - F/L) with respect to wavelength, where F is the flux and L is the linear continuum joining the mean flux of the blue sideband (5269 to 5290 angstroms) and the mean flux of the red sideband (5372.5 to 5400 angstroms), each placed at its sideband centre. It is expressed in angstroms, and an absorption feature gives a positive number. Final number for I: 0.5 angstroms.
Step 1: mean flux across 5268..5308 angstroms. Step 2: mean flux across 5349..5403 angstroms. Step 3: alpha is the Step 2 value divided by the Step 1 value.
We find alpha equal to 1.02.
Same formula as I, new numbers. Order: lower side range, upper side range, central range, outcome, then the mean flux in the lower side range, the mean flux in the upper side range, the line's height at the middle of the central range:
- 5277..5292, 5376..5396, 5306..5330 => 0.55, 20.3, 19.9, 20.1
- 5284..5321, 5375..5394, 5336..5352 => 0.51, 20.3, 19.9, 20.1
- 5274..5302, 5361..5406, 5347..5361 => -0.94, 19.8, 19.4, 19.5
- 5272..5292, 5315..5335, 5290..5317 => -0.85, 19.9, 19.1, 19.5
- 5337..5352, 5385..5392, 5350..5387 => -0.71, 19.3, 20.2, 19.8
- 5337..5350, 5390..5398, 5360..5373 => -0.13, 19.1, 19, 19.1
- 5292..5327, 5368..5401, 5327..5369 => -0.07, 19.9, 19.5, 19.7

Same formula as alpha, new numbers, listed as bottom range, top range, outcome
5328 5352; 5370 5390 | 1.03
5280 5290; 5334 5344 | 0.99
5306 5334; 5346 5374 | 1.02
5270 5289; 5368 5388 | 1.01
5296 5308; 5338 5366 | 1.05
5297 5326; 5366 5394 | 1.00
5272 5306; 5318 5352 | 0.97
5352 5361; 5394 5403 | 0.87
